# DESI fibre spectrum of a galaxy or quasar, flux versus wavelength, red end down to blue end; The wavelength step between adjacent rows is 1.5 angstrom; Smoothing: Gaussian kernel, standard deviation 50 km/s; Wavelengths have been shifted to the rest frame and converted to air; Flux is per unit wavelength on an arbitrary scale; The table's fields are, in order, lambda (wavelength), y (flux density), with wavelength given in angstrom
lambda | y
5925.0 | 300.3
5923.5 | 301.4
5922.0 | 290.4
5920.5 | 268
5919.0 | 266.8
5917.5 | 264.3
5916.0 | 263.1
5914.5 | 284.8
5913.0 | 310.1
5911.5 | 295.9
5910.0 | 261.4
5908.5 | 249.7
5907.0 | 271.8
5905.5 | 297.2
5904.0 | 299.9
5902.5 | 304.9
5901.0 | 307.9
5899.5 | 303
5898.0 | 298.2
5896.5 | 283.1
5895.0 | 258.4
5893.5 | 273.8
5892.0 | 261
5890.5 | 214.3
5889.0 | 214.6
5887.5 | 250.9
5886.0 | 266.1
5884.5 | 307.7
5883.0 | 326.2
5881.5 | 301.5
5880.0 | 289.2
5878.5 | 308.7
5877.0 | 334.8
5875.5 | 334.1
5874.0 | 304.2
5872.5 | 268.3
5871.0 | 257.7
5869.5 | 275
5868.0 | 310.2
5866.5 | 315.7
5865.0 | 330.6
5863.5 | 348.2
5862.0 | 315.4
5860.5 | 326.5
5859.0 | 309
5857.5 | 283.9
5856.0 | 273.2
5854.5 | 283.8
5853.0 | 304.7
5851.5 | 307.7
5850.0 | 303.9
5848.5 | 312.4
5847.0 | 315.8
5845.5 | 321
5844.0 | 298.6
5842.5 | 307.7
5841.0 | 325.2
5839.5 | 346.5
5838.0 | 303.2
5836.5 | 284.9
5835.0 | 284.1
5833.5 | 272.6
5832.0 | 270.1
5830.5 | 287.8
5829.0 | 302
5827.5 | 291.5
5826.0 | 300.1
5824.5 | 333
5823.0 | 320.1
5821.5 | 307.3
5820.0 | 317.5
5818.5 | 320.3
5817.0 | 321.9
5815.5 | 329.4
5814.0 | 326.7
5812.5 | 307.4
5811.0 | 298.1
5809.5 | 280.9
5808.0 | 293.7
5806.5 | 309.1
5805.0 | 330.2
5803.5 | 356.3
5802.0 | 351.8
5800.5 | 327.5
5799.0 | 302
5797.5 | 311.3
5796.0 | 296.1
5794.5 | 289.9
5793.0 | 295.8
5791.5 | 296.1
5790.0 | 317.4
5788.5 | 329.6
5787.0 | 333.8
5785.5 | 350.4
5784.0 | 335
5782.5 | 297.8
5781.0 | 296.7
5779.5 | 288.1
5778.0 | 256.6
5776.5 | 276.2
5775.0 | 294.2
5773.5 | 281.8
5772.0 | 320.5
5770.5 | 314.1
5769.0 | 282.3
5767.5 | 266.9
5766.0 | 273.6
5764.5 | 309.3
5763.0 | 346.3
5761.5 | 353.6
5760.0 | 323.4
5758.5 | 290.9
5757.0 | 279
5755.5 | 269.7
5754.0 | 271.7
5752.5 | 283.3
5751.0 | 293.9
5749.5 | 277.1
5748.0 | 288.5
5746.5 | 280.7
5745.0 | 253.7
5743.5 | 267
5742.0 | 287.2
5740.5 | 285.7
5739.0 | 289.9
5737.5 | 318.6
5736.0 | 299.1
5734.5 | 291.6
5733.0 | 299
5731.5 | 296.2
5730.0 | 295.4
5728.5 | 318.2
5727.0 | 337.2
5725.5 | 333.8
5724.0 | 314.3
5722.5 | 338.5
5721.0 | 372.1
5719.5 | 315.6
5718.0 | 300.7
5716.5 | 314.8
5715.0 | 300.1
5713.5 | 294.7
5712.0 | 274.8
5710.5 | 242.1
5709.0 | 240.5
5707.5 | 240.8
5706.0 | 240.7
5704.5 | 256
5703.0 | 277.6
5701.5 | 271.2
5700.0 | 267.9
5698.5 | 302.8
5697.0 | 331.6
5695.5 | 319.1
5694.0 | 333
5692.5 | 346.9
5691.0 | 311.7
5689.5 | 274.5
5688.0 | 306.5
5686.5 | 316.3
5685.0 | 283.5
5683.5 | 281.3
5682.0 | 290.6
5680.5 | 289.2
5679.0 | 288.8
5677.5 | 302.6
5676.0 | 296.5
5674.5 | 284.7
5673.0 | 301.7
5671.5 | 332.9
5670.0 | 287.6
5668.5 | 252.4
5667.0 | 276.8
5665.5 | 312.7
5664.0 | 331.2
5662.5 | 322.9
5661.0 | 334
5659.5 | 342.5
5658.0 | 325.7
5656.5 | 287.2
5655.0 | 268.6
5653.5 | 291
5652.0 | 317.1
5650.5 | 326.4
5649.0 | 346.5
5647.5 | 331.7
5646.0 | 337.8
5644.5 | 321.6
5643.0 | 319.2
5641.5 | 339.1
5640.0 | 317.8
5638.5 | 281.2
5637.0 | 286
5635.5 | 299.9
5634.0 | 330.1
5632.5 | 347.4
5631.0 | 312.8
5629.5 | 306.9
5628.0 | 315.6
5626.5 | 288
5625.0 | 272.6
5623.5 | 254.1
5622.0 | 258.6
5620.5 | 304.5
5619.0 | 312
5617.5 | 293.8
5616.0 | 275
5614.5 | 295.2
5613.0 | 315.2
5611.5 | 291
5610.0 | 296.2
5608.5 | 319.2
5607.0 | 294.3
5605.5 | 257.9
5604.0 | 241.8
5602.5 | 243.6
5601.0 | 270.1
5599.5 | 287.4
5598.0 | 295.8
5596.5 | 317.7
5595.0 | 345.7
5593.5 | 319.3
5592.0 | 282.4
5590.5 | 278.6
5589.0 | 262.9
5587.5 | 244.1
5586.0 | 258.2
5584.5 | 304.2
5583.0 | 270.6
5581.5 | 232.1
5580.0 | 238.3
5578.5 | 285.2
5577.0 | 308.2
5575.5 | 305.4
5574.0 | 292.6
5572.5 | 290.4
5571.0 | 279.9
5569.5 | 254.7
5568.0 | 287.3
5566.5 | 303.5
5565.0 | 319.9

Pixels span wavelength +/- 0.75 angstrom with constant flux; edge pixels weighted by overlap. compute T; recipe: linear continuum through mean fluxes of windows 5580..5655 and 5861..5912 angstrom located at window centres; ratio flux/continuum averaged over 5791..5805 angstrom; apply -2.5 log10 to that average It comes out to -0.09 mag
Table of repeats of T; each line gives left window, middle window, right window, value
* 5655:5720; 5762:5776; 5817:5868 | 0.007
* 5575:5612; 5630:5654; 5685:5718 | -0.123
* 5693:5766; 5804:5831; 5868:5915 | -0.075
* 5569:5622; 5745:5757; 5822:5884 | 0.067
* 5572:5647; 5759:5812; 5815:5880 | -0.020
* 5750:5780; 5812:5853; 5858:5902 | -0.053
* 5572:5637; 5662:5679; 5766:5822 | -0.014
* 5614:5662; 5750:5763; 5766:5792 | 0.015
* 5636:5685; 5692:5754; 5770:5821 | 0.050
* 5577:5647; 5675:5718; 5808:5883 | 0.028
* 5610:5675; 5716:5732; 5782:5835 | -0.046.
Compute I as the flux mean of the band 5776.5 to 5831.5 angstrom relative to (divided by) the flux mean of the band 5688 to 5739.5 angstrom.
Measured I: 1.04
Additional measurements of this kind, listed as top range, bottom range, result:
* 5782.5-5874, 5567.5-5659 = 1.05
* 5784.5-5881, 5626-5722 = 1.02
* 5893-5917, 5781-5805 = 0.89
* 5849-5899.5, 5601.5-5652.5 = 0.97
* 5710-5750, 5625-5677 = 0.97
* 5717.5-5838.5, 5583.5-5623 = 1.06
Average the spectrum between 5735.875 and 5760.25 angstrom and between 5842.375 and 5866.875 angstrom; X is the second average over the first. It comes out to 1.09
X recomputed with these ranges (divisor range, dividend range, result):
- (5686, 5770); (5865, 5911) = 0.97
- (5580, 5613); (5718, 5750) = 1.08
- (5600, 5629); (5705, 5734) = 1.05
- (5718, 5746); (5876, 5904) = 0.93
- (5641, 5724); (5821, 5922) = 0.97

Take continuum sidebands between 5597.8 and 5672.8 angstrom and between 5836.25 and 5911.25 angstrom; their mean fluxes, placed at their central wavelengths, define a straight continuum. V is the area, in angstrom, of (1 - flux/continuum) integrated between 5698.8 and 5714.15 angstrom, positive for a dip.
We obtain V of 1.9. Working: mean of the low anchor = 301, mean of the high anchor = 295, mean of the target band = 262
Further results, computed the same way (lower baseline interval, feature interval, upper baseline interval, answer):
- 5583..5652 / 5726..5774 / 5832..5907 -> 0.2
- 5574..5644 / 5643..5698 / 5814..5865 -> -2.5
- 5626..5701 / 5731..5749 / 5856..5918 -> 0.8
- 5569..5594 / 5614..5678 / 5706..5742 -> -4.2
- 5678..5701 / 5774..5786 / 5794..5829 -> 0.5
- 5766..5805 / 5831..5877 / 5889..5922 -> -2.2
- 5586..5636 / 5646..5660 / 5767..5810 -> -1.0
